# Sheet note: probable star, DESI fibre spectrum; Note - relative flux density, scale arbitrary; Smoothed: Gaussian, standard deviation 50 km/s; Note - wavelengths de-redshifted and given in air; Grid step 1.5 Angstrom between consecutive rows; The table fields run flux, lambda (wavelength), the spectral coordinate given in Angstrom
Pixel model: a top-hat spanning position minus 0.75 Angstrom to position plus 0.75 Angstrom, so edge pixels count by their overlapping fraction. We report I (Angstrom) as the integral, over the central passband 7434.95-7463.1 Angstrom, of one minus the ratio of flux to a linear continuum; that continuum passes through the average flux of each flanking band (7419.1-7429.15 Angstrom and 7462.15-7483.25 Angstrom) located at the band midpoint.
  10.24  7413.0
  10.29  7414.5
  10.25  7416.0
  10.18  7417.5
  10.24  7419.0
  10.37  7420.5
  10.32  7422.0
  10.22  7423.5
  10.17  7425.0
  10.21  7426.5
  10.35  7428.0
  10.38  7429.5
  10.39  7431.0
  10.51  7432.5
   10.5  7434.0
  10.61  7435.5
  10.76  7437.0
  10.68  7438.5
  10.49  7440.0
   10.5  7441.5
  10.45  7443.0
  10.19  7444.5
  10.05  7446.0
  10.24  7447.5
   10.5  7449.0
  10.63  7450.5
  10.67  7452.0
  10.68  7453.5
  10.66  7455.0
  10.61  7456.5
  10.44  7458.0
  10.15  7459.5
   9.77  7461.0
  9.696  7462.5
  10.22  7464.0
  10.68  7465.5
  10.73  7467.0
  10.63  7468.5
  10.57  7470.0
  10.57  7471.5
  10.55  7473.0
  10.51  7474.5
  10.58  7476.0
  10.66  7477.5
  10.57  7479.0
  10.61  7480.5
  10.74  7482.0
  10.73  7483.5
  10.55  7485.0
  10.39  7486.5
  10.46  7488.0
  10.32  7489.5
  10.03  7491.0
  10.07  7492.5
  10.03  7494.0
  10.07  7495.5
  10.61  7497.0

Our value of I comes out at 0.0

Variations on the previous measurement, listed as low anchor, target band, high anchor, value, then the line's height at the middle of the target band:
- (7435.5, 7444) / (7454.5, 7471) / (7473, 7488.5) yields 0.3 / 10.6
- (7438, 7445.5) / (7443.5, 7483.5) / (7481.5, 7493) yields -0.1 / 10.4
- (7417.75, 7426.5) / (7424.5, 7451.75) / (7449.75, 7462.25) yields -0.3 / 10.3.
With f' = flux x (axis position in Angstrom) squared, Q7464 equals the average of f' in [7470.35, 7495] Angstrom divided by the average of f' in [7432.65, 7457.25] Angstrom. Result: 1.0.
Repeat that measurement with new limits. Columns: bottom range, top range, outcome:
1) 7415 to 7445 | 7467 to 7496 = 1.02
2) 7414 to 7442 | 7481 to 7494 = 1.02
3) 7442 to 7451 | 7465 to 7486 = 1.03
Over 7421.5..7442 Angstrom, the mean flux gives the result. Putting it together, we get 10.4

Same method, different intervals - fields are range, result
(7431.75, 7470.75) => 10.4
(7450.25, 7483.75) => 10.5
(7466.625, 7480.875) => 10.6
